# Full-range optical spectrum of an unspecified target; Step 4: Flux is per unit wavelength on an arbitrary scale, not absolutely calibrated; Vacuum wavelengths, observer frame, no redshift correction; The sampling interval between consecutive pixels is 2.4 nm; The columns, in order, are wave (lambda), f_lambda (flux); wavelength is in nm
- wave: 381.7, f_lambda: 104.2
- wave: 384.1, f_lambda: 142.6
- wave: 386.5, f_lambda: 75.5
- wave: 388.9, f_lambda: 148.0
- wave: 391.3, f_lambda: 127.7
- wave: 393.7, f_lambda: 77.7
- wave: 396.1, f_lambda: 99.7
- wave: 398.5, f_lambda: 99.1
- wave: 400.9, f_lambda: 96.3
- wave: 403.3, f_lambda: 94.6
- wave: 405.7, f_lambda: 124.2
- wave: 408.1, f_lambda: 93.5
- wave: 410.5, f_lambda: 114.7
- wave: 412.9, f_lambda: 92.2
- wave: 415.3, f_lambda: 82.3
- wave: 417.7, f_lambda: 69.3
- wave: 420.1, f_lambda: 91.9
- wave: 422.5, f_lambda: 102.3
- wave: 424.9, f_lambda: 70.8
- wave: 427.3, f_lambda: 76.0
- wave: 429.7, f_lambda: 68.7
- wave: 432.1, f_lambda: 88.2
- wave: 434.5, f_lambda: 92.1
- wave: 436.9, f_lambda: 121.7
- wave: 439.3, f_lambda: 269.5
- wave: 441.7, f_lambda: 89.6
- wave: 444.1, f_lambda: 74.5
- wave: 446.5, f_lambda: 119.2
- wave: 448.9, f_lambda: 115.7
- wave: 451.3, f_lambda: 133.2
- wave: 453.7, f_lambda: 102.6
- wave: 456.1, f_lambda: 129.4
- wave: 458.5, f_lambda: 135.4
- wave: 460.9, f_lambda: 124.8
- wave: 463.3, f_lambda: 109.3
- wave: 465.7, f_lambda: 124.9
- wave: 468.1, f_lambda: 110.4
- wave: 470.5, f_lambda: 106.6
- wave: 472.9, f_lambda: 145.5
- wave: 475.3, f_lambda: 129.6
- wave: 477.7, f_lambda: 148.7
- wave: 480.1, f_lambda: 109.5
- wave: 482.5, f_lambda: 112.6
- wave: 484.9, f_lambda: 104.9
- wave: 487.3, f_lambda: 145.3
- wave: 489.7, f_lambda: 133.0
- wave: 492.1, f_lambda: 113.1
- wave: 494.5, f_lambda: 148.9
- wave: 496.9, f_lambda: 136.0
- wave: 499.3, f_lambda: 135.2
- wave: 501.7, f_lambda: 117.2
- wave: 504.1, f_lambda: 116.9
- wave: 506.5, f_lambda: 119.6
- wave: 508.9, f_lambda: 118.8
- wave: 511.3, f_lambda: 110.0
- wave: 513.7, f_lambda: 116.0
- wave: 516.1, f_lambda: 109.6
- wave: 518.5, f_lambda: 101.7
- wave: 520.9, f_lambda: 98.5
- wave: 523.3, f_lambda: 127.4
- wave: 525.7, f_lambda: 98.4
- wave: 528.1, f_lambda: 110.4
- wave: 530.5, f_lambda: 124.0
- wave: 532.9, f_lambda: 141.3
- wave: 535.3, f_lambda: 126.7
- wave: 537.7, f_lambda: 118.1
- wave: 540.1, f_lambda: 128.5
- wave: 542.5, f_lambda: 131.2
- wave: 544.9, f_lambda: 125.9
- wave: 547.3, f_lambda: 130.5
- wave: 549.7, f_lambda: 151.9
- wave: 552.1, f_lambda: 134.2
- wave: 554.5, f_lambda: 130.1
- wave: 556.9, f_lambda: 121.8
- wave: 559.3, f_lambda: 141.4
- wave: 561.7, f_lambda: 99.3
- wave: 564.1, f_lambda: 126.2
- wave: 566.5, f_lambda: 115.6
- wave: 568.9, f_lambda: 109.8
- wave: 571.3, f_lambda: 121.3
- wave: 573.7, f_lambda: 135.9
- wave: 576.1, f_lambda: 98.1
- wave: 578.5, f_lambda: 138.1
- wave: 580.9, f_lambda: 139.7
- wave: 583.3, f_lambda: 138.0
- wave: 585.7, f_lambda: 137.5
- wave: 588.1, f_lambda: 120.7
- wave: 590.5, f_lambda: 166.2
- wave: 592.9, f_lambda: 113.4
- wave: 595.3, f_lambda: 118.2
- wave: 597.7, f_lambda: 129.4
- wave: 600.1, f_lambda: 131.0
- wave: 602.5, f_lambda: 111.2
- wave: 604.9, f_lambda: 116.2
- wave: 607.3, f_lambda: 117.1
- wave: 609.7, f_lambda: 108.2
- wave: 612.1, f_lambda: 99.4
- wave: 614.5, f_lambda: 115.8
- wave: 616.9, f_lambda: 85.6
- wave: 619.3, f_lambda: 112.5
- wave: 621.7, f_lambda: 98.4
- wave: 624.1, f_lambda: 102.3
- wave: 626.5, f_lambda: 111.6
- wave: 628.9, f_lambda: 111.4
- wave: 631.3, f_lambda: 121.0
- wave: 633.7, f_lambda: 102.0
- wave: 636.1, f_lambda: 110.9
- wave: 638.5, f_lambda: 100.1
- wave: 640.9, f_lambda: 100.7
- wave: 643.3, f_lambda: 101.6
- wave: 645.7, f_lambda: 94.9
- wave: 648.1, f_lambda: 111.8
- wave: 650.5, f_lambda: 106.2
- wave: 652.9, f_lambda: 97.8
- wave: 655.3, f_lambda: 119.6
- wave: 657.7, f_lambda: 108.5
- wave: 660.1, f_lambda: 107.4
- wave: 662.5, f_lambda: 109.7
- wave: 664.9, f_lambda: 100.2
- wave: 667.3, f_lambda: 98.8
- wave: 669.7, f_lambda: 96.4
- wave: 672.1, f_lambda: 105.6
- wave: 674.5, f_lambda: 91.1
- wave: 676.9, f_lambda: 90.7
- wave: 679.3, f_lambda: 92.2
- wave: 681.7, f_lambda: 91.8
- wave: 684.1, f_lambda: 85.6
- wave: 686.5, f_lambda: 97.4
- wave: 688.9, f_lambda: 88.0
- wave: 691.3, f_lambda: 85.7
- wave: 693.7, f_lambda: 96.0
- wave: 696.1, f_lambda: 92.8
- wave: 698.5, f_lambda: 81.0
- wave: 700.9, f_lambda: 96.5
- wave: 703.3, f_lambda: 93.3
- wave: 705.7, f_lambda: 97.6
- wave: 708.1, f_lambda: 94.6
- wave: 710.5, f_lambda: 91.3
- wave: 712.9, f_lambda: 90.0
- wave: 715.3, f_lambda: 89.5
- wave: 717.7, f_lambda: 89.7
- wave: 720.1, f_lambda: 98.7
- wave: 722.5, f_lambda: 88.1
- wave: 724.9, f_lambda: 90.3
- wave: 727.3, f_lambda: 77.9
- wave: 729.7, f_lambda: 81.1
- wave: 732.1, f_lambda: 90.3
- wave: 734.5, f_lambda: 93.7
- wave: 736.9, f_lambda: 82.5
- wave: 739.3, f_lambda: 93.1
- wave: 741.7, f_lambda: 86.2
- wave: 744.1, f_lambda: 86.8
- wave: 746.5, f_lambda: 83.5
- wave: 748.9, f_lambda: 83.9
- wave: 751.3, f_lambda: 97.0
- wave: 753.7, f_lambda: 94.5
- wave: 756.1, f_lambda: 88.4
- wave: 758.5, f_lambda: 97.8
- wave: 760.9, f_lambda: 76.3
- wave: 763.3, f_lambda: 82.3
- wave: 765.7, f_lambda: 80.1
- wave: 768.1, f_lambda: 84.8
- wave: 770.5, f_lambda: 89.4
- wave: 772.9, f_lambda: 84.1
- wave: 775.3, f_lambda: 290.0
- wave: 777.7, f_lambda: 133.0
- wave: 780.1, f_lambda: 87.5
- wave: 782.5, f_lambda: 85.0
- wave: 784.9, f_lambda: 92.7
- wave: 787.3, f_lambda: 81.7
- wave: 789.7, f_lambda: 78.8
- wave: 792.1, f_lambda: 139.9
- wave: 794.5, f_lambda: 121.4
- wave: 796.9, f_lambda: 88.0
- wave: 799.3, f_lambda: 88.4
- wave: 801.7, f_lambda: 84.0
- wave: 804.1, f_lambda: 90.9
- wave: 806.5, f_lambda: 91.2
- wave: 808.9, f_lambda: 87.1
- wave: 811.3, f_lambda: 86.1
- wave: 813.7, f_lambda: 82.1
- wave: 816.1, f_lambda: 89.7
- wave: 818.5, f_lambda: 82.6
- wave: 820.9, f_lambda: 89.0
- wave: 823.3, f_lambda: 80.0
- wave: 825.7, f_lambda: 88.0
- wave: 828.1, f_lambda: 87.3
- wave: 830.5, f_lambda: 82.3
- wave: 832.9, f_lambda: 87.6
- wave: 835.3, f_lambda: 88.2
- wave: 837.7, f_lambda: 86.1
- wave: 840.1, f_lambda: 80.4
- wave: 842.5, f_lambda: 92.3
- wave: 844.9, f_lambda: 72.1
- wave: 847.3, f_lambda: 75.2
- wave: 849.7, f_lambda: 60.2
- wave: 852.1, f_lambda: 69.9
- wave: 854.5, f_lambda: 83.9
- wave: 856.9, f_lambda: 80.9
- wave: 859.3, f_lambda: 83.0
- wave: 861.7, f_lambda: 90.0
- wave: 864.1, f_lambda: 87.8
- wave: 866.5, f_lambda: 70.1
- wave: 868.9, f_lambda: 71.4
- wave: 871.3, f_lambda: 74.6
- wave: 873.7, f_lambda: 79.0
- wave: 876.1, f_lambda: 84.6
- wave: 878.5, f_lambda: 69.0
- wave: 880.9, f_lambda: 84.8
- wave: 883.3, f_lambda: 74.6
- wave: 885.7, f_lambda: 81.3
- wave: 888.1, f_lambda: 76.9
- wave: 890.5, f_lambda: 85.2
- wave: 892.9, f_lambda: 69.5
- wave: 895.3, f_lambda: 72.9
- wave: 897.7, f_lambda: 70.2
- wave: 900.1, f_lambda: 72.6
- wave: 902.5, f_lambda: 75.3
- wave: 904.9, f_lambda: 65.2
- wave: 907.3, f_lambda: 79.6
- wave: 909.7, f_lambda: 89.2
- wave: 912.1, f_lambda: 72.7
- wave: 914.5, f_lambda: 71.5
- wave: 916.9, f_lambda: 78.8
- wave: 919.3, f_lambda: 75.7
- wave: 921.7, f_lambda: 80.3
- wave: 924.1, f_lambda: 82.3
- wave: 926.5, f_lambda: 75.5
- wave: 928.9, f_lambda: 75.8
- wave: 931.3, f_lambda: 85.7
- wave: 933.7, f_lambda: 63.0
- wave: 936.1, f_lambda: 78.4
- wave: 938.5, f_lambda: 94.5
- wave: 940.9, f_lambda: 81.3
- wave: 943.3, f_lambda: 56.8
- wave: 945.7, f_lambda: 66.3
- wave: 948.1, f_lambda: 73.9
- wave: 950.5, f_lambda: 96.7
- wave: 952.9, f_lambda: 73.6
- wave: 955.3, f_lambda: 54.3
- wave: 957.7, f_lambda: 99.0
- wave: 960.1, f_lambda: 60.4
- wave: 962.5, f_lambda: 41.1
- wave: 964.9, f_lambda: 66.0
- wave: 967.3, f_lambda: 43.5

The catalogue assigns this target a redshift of 0.18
